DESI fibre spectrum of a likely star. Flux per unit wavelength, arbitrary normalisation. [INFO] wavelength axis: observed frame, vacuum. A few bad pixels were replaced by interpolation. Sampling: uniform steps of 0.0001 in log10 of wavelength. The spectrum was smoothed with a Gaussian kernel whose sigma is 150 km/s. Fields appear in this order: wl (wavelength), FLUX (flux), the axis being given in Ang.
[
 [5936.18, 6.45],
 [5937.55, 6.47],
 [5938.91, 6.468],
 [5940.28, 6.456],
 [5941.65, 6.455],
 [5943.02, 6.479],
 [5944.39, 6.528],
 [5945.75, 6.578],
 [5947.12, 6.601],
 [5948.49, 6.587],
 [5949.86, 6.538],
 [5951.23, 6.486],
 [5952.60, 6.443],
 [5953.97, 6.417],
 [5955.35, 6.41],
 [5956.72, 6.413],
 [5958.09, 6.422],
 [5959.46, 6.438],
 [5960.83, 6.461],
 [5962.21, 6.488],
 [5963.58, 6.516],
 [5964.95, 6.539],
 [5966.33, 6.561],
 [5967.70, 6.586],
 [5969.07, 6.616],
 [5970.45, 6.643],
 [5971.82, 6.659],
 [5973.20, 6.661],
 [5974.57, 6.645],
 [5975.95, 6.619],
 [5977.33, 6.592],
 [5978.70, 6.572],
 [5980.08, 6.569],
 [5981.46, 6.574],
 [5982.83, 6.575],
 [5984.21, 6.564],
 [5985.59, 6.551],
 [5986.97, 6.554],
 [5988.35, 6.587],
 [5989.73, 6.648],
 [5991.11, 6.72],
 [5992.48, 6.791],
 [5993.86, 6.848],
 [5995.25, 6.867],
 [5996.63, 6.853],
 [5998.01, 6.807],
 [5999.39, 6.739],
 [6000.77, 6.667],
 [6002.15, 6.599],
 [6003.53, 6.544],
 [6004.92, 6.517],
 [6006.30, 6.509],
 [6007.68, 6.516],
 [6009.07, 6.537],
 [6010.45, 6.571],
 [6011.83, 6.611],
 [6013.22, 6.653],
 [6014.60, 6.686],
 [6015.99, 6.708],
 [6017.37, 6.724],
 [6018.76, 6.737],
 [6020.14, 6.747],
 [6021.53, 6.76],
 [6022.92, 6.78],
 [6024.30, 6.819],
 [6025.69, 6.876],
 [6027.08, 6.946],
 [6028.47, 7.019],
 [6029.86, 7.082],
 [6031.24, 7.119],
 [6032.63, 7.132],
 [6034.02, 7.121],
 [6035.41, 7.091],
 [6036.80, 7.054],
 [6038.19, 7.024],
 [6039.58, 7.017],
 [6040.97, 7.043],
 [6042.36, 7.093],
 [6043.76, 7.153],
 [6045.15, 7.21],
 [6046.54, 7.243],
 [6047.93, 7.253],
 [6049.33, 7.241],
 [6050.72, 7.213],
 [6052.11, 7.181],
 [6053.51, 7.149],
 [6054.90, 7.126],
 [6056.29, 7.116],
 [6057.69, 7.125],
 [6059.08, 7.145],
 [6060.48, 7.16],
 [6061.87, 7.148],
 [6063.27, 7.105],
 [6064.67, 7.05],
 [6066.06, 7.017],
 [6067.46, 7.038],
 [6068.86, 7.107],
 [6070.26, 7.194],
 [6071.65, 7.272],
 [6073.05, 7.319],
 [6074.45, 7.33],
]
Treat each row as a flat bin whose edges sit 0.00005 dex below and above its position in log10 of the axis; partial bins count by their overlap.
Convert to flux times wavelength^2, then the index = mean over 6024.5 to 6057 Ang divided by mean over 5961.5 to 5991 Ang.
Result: 1.10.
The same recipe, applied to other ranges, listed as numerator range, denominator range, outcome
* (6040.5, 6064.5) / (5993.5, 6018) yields 1.09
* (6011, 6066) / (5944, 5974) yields 1.10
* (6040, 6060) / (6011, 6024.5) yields 1.08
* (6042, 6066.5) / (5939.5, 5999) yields 1.12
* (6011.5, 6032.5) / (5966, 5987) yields 1.05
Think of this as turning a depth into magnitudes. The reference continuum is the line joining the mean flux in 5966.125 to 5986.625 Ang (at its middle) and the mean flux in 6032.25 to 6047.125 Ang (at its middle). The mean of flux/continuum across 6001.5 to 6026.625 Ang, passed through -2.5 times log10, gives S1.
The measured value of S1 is 0.04 mag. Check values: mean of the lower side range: 6.6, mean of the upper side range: 7.1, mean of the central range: 6.66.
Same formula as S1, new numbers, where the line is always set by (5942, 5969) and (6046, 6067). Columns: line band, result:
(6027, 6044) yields -0.01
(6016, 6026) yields 0.02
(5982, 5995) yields 0.01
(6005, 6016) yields 0.04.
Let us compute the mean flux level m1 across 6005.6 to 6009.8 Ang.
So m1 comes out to 6.53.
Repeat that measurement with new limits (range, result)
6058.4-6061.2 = 7.15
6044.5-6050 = 7.23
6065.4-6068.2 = 7.01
